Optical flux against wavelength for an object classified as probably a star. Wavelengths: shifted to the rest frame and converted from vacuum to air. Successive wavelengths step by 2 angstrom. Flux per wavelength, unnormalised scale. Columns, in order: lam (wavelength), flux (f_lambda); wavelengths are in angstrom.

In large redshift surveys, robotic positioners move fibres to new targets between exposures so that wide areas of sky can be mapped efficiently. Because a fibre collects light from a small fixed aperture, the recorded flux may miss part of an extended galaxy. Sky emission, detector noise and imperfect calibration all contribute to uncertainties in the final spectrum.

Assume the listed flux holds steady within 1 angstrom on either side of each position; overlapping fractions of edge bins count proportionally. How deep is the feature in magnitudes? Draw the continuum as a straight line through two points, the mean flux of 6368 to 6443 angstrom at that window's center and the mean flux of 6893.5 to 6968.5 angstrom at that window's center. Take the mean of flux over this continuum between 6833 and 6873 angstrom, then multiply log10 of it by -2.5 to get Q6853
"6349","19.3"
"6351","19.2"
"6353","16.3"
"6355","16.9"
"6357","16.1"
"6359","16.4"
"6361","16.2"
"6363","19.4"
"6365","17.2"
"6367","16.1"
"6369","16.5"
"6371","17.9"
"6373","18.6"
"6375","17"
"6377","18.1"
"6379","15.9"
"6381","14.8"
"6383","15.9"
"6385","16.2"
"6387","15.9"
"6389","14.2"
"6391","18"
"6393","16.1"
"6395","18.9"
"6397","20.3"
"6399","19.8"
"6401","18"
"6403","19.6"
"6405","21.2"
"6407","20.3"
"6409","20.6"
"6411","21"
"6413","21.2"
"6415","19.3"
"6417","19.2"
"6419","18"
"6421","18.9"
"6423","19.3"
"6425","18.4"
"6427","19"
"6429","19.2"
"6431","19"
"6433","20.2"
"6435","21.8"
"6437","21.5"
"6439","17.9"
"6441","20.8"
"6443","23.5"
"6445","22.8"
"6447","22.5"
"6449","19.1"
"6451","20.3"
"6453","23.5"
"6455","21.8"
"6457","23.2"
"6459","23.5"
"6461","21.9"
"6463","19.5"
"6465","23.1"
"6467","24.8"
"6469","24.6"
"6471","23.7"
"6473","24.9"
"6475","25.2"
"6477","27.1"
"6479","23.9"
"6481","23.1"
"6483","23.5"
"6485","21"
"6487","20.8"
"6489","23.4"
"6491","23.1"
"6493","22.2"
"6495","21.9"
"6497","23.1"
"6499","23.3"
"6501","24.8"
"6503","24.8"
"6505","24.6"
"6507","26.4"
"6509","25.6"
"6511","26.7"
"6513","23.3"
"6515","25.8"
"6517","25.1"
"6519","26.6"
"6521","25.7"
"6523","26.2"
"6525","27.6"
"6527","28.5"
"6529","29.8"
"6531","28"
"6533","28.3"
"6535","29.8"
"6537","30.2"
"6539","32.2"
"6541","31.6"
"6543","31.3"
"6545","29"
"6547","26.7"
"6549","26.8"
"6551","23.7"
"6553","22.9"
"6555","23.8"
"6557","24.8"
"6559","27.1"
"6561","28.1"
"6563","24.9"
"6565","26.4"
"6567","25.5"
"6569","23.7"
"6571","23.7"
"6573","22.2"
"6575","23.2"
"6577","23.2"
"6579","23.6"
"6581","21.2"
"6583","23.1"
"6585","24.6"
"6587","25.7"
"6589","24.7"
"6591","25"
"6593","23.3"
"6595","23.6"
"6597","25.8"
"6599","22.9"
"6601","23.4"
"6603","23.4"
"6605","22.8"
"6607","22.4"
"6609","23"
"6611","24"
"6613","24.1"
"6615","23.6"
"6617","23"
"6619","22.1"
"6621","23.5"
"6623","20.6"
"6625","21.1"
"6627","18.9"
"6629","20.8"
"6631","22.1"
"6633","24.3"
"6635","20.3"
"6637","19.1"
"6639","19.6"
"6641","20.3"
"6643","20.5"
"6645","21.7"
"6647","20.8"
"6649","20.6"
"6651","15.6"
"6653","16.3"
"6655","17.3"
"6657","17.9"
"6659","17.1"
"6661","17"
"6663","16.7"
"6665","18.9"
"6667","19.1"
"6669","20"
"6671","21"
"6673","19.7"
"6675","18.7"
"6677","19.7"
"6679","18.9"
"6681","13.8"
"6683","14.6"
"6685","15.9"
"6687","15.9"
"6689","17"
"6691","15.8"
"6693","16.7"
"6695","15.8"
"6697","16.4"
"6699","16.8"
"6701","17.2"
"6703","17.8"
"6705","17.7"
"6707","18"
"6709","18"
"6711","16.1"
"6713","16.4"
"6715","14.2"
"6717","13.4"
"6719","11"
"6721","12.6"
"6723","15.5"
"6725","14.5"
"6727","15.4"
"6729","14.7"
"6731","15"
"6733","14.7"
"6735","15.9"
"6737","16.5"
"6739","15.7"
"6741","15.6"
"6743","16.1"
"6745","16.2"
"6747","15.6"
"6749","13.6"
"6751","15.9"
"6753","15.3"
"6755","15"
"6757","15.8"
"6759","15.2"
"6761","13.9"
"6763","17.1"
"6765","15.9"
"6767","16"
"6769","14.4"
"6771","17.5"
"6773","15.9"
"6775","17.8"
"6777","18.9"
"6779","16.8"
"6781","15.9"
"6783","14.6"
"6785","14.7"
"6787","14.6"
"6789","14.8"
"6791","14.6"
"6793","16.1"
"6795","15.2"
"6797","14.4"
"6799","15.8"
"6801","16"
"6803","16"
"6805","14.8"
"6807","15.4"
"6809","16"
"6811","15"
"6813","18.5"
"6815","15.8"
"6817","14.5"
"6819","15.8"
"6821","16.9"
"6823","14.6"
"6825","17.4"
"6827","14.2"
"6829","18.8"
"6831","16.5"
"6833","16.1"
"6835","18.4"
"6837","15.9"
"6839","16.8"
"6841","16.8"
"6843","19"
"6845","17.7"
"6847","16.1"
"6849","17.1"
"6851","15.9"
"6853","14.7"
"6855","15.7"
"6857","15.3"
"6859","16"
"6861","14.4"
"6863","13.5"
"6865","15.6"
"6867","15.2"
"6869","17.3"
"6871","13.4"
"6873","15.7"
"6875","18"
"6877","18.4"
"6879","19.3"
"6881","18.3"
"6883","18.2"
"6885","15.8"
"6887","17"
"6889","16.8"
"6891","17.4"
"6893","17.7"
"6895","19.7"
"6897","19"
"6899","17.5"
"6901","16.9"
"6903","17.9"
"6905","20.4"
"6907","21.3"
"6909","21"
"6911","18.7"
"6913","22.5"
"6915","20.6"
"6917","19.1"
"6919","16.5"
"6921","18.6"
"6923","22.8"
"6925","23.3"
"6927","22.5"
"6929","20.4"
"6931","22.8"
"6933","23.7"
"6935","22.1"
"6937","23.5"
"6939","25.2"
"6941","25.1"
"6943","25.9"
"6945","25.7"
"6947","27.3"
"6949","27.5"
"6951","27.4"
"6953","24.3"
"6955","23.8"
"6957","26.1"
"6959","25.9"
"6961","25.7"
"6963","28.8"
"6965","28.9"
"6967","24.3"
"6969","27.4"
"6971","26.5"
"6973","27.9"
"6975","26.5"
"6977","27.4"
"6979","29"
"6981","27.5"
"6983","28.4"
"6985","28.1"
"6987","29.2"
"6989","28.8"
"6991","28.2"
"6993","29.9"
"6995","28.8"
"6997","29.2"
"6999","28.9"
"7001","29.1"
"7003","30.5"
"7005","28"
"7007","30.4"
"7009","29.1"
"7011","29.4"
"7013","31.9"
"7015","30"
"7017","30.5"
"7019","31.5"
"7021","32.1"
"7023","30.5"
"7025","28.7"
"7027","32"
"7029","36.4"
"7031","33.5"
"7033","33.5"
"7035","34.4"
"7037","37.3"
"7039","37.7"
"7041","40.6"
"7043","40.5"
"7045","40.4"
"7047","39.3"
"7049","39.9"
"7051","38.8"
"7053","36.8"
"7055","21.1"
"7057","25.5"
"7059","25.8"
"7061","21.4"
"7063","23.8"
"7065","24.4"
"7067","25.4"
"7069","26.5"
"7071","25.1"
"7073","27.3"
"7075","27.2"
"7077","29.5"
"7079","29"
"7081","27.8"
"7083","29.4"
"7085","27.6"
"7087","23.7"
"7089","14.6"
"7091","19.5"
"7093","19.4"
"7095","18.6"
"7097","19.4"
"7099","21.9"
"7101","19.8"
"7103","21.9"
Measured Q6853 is 0.351 mag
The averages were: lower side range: 18.7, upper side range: 22.8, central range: 16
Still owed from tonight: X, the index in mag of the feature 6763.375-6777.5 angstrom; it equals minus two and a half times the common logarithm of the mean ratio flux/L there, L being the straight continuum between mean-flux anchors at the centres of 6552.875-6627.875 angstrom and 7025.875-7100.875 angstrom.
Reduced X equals 0.476 mag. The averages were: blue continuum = 23.7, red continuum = 28.9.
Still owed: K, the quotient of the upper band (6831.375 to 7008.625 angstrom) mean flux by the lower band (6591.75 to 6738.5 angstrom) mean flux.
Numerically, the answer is 1.17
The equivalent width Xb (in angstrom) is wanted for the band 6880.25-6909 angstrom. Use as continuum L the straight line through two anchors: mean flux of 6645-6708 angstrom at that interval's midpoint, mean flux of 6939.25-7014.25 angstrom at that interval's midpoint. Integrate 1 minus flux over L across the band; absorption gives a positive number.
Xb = 7.8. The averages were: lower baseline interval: 17.6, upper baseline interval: 27.7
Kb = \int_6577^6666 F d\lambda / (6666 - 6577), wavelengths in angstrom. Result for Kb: 21.5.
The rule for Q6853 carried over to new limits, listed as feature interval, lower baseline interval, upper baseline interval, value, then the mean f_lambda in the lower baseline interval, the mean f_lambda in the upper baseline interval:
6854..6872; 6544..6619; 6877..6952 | 0.377 mag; 24.3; 20.9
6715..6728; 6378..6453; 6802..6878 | 0.228 mag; 19.2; 16.1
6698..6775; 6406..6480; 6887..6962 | 0.359 mag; 21.5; 21.9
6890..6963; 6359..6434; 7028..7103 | 0.193 mag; 18.2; 28.6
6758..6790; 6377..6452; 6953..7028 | 0.494 mag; 19.1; 28.6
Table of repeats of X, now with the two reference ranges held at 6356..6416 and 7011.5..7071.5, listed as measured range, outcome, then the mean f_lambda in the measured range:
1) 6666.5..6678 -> 0.21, 19.7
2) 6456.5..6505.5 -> -0.17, 23.4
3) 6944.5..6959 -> 0.15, 26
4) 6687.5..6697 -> 0.44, 16.3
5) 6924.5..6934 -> 0.29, 22.5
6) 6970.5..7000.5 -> 0.09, 28.3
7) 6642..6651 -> 0.16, 20.3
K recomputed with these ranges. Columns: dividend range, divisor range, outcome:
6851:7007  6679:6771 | 1.43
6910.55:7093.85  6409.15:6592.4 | 1.16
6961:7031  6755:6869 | 1.83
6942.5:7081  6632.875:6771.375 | 1.76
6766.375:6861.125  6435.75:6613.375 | 0.66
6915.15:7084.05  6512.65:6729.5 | 1.31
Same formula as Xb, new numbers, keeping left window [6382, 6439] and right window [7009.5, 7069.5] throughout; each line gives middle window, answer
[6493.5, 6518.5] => -4.4 angstrom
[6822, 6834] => 4.9 angstrom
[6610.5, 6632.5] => 1.1 angstrom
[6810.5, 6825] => 6.0 angstrom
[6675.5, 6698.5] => 7.7 angstrom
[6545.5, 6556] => -1.5 angstrom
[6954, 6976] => 2.8 angstrom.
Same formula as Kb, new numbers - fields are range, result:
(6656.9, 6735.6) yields 16.5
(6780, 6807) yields 15.2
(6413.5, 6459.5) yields 20.5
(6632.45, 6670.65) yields 19.1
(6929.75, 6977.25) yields 25.8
